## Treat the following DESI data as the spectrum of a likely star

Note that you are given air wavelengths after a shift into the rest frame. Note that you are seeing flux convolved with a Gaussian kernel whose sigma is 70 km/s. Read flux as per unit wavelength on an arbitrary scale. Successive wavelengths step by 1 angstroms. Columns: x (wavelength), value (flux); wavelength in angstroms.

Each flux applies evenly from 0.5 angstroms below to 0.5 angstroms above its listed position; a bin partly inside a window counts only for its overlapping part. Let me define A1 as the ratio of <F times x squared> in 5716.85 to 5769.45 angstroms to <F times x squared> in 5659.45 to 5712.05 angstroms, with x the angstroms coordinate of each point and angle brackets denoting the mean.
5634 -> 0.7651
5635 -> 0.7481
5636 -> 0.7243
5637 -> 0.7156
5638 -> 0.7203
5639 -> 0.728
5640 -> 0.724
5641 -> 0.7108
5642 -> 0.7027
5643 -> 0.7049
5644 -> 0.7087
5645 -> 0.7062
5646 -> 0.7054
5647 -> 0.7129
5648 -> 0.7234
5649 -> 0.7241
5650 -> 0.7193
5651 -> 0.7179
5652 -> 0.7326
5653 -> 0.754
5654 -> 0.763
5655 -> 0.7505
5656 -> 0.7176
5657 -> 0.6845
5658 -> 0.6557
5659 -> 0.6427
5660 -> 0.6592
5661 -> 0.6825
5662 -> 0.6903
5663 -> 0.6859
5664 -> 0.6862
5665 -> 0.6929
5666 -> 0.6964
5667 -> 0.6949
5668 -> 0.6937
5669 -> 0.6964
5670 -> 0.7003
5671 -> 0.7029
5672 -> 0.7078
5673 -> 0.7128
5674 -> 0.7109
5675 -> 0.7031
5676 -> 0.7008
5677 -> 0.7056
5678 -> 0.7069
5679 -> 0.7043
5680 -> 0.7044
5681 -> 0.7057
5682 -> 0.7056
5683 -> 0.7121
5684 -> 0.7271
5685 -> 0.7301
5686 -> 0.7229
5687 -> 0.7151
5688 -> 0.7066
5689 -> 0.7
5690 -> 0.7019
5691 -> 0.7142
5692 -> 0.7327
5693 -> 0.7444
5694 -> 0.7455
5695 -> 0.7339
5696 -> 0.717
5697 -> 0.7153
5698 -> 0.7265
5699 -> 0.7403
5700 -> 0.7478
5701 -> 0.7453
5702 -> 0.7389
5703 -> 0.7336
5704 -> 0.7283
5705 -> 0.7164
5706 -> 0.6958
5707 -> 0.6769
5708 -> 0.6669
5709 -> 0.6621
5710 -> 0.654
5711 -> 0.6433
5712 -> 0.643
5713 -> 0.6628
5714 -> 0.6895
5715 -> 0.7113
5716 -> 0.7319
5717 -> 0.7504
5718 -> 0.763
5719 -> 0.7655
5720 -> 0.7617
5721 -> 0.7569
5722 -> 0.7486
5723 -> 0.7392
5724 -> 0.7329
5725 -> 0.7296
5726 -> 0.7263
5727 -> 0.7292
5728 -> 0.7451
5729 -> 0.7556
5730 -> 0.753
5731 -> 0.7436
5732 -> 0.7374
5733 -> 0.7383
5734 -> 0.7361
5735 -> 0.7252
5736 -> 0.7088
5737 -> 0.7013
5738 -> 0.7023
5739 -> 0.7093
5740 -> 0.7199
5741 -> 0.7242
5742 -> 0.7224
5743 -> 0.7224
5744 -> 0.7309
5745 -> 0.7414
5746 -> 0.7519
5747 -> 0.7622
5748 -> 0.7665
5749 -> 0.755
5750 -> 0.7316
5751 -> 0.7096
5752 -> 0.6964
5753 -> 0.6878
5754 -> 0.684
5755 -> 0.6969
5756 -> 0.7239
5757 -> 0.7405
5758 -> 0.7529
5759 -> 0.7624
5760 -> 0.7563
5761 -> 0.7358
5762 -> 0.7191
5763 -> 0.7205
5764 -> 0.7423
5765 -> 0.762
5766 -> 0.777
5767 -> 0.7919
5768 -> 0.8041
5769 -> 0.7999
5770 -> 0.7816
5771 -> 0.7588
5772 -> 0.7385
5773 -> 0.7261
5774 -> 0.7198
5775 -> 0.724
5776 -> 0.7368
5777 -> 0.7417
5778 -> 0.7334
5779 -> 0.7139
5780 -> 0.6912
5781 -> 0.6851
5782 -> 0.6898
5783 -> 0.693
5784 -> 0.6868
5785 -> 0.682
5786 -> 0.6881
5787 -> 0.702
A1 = 1.07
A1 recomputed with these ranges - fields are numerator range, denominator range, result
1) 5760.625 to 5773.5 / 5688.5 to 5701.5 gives 1.07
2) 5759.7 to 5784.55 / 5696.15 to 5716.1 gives 1.08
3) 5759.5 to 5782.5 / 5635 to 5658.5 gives 1.08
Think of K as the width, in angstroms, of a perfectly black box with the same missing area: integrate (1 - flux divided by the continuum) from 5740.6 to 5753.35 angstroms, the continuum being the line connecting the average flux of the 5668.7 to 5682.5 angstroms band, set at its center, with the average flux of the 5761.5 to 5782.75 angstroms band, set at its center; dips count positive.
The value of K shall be 0.0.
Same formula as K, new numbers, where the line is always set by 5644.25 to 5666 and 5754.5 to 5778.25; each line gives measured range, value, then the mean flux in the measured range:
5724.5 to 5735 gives -0.1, 0.739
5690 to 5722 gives 0.3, 0.717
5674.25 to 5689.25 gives 0.1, 0.71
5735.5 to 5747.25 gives 0.2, 0.724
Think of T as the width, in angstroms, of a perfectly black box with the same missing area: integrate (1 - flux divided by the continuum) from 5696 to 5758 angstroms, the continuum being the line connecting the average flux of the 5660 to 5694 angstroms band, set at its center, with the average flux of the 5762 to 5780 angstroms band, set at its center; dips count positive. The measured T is 0.5 angstroms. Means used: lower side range 0.706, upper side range 0.749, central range 0.722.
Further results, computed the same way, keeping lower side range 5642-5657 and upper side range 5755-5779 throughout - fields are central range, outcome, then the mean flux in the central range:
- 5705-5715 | 0.9 angstroms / 0.671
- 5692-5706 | 0.0 angstroms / 0.732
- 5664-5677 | 0.5 angstroms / 0.701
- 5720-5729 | 0.0 angstroms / 0.741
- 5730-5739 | 0.2 angstroms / 0.725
